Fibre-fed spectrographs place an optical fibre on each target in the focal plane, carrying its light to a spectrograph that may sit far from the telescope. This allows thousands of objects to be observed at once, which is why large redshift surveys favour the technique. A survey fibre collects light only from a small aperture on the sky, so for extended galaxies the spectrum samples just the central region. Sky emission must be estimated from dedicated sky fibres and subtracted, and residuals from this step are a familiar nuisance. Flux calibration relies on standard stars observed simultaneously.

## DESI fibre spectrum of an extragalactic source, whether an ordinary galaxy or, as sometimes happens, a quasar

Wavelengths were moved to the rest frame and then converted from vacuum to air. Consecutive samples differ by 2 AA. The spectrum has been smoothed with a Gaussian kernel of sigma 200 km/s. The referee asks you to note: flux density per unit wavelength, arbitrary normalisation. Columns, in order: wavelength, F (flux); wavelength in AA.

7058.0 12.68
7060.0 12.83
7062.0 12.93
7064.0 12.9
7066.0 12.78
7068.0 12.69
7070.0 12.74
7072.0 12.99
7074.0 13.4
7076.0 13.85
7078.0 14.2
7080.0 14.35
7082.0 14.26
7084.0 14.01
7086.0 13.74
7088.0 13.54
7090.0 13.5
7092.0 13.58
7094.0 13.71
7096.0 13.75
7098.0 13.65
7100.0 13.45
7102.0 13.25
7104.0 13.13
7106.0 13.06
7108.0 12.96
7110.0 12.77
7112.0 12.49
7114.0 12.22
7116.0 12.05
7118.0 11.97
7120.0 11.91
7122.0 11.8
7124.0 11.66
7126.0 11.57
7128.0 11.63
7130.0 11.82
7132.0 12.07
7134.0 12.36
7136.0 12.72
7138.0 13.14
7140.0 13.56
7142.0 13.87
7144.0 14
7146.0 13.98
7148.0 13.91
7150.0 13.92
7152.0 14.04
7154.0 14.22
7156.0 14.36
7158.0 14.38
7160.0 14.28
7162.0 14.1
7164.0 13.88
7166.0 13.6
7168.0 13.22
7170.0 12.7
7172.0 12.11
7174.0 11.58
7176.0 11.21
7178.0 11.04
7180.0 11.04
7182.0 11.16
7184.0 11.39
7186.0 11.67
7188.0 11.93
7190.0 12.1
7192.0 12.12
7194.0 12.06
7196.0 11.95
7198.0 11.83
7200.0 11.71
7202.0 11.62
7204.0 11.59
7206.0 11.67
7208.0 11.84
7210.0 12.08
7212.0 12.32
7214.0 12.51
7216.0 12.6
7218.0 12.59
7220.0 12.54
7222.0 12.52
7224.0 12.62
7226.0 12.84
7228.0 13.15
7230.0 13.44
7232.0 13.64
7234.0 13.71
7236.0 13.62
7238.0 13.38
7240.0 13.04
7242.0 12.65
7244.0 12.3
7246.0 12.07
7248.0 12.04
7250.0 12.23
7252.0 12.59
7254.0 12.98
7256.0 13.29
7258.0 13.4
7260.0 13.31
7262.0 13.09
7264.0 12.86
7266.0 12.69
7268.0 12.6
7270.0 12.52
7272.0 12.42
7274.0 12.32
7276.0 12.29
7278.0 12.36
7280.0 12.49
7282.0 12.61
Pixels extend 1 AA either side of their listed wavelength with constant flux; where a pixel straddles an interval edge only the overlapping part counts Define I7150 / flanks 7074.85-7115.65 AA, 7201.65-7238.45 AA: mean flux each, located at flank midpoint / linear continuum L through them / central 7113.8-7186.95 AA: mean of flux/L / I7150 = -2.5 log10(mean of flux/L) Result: 0.03 mag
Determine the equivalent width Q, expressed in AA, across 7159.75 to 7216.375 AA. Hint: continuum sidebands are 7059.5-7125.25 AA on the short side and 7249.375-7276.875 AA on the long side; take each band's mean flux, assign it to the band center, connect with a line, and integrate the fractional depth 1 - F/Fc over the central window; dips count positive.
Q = 3.4 AA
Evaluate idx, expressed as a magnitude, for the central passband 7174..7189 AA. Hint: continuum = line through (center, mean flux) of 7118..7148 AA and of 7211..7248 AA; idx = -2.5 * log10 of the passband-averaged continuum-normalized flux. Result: 0.12 mag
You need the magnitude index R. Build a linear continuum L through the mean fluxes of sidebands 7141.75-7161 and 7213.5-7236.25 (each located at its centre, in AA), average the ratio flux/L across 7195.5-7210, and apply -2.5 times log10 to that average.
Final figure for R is 0.13 mag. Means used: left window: 14.1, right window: 13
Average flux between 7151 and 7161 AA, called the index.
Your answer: 14.3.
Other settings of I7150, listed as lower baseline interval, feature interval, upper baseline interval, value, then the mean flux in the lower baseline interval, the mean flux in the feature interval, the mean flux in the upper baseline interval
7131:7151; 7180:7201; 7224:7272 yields 0.12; 13.4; 11.8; 12.9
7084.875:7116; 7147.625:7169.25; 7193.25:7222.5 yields -0.11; 13.2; 14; 12.1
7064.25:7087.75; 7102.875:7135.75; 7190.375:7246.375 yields 0.08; 13.5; 12.2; 12.5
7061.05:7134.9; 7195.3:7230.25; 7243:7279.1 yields 0.04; 12.9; 12.3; 12.6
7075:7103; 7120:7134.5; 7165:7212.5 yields 0.11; 13.8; 11.8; 11.9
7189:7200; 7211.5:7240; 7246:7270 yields -0.05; 12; 13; 12.8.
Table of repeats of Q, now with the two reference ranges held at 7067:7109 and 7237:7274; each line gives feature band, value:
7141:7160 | -1.24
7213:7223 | 0.28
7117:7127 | 1.18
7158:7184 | 1.21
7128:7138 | 0.78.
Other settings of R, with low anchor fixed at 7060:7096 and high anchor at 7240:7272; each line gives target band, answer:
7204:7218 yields 0.06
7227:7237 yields -0.06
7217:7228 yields 0.02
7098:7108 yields 0.01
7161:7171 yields -0.03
